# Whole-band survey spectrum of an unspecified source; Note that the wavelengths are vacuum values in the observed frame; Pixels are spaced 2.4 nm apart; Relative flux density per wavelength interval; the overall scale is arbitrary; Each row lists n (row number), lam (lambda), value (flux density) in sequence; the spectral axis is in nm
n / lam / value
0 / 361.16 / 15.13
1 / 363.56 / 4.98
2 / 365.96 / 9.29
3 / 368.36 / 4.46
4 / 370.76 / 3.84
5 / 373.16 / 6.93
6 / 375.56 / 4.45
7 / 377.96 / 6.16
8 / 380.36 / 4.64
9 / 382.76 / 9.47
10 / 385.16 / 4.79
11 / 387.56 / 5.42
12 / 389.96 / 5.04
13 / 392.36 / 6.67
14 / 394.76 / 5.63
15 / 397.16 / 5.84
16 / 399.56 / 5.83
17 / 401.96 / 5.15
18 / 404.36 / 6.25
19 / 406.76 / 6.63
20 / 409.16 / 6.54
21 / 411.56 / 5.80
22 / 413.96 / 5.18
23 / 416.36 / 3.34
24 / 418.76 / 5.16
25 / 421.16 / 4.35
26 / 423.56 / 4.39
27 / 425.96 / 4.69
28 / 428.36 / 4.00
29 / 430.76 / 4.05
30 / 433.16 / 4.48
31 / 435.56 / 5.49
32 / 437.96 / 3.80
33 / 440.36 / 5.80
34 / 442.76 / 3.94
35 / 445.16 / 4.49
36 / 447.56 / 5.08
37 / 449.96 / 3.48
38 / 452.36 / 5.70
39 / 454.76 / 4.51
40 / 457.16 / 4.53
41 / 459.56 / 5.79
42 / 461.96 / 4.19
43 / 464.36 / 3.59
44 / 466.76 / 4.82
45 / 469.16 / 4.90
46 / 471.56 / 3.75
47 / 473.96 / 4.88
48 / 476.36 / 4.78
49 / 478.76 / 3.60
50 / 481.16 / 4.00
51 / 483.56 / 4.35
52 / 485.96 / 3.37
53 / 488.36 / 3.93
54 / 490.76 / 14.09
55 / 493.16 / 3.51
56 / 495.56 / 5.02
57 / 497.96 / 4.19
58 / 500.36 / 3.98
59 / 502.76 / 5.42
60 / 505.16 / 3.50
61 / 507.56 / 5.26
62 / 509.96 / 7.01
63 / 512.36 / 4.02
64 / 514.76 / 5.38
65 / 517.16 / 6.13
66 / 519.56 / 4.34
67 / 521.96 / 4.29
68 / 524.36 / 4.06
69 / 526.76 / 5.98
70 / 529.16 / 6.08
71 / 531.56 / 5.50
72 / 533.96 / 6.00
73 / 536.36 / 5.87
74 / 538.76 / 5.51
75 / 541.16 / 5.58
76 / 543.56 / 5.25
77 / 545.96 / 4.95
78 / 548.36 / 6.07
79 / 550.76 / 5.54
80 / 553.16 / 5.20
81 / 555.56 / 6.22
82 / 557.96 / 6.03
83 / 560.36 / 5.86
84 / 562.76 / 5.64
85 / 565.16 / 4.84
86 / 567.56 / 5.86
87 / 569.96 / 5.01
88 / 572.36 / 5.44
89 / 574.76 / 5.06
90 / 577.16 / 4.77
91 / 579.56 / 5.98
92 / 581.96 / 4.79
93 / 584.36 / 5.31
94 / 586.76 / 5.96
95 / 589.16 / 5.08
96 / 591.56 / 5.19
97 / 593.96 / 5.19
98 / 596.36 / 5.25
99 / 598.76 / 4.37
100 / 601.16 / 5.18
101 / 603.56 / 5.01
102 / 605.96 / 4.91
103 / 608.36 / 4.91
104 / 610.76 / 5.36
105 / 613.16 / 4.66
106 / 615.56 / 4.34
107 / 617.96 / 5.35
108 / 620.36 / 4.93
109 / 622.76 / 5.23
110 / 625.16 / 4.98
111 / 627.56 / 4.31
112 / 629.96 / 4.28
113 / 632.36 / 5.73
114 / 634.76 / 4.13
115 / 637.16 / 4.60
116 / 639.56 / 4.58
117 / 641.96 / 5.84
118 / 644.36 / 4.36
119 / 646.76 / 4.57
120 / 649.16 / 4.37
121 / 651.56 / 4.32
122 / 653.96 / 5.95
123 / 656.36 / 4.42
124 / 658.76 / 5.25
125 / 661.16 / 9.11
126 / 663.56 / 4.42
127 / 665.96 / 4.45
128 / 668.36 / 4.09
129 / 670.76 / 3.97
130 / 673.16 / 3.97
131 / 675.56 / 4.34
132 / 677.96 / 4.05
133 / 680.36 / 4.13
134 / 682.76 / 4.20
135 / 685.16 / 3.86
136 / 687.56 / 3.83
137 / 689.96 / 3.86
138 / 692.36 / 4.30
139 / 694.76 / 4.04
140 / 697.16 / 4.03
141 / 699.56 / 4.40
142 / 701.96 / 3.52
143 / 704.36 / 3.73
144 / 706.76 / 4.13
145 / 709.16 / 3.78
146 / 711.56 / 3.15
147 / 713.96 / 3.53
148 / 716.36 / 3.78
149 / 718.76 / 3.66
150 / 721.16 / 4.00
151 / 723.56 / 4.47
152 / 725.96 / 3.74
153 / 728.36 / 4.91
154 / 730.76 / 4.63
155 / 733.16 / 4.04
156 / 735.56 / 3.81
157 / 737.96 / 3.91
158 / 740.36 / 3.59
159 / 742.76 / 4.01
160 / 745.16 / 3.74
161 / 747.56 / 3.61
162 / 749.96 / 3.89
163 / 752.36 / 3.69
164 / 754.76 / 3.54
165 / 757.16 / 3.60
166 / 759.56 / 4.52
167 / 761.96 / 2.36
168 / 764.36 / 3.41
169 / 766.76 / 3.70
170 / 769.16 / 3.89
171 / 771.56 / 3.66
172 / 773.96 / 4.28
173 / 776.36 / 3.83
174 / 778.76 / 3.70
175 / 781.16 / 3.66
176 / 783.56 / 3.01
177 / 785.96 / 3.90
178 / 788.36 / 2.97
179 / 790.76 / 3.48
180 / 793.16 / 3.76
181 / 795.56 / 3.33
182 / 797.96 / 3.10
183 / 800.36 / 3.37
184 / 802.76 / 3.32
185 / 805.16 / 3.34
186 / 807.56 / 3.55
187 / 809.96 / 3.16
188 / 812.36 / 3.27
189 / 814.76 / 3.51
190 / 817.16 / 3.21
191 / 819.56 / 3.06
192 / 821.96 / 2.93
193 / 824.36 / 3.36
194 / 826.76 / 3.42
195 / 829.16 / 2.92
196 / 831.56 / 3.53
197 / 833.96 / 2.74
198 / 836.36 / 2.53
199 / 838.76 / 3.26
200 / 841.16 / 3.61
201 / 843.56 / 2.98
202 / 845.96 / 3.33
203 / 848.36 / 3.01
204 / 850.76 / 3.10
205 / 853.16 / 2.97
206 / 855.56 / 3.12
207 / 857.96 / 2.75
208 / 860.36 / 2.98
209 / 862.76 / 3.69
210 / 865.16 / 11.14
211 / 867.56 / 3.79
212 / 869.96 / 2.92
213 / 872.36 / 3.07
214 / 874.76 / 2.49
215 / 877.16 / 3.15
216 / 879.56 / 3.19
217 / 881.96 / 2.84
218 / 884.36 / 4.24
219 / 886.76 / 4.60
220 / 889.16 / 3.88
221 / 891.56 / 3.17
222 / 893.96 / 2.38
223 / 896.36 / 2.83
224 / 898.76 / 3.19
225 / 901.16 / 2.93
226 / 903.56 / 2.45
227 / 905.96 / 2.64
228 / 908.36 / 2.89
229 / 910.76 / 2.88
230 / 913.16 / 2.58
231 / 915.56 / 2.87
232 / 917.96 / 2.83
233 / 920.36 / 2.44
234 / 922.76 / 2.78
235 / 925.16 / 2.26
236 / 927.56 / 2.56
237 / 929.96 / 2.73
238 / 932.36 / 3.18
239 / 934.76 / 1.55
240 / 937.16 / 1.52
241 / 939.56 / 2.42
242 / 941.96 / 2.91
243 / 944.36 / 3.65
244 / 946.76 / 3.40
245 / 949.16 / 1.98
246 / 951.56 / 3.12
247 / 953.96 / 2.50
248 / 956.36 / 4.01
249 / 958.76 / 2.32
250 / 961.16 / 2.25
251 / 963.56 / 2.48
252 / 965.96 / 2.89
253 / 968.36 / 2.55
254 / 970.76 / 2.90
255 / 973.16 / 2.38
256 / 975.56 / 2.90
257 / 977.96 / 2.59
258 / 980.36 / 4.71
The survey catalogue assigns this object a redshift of 0.318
